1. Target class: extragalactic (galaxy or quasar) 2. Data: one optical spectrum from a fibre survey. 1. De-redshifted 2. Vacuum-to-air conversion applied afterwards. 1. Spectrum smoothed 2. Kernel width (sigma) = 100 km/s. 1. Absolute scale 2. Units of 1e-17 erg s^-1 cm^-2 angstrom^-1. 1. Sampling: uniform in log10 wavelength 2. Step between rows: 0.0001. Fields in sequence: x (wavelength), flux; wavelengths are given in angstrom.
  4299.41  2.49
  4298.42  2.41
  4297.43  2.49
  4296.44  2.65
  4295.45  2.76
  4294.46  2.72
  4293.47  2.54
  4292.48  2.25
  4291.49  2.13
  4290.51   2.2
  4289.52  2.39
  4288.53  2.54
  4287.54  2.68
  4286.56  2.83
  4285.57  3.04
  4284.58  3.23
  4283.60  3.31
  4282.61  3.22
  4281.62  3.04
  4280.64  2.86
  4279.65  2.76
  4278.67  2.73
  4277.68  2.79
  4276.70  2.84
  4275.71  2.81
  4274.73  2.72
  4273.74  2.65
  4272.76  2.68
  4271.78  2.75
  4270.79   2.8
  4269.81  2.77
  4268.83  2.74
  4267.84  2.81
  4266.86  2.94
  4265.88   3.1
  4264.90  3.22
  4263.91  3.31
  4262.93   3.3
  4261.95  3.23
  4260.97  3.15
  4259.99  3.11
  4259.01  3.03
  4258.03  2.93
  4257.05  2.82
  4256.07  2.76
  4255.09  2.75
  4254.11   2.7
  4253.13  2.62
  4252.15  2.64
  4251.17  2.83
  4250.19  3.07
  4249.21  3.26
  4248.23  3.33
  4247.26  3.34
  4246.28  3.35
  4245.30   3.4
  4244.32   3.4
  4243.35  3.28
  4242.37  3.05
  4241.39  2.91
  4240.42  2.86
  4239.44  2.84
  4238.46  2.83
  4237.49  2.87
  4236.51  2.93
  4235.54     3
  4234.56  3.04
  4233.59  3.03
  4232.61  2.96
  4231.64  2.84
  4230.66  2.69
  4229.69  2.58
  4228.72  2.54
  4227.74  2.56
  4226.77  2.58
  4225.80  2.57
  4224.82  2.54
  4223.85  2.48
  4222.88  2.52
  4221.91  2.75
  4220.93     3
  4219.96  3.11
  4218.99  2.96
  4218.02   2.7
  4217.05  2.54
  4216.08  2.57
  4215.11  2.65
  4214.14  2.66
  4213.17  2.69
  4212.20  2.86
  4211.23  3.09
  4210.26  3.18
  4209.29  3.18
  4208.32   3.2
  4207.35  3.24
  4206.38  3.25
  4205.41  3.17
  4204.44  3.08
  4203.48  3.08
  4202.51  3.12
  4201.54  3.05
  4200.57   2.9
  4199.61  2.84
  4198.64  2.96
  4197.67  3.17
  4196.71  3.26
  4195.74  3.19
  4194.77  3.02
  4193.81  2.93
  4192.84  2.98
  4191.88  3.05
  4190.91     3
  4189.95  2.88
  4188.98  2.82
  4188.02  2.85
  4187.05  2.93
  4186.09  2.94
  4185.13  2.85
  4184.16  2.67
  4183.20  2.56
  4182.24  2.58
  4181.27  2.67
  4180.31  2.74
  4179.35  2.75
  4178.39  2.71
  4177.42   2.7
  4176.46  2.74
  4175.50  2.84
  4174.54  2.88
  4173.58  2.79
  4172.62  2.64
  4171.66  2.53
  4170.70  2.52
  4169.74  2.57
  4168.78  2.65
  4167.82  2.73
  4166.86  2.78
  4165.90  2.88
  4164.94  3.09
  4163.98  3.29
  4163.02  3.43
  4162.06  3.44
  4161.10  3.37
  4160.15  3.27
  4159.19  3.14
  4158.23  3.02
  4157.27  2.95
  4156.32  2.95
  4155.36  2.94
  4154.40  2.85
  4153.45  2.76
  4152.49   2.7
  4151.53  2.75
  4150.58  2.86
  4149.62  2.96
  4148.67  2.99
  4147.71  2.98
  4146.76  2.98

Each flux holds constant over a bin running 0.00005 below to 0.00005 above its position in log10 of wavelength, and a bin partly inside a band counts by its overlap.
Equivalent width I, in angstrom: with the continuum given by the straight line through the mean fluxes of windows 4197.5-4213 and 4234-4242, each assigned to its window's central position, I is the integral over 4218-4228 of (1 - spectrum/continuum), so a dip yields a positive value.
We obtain 0.9 angstrom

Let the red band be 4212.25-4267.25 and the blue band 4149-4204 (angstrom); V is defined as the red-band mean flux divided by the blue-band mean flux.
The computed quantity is 1.00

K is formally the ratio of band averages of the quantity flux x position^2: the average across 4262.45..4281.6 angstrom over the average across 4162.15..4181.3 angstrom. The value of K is 1.1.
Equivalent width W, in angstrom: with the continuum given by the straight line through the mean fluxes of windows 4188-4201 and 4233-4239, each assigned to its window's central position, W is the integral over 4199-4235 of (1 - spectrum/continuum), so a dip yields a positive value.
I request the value 1.35 angstrom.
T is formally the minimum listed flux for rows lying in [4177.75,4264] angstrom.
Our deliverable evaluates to 2.48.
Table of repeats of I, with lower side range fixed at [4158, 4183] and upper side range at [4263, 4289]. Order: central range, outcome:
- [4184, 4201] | -0.52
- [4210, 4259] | 0.29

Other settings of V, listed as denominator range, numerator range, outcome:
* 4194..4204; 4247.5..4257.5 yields 0.95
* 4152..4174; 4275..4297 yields 0.94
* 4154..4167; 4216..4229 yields 0.86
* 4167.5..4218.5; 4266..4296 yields 0.96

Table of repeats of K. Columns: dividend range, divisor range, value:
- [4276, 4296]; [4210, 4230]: 1.04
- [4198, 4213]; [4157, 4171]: 1.04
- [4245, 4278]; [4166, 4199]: 1.09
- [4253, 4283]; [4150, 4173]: 1.05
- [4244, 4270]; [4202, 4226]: 1.07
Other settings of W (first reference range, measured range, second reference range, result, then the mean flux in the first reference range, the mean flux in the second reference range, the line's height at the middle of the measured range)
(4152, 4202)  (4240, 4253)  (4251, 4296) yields -1.25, 2.9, 2.83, 2.85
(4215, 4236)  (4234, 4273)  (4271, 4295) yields -3.67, 2.74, 2.74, 2.74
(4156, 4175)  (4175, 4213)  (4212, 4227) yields -1.83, 2.95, 2.7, 2.82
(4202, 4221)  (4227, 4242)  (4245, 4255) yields 0.89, 2.97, 3.03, 3.01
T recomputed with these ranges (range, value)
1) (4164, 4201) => 2.52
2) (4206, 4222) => 2.54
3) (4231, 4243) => 2.83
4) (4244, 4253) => 2.64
